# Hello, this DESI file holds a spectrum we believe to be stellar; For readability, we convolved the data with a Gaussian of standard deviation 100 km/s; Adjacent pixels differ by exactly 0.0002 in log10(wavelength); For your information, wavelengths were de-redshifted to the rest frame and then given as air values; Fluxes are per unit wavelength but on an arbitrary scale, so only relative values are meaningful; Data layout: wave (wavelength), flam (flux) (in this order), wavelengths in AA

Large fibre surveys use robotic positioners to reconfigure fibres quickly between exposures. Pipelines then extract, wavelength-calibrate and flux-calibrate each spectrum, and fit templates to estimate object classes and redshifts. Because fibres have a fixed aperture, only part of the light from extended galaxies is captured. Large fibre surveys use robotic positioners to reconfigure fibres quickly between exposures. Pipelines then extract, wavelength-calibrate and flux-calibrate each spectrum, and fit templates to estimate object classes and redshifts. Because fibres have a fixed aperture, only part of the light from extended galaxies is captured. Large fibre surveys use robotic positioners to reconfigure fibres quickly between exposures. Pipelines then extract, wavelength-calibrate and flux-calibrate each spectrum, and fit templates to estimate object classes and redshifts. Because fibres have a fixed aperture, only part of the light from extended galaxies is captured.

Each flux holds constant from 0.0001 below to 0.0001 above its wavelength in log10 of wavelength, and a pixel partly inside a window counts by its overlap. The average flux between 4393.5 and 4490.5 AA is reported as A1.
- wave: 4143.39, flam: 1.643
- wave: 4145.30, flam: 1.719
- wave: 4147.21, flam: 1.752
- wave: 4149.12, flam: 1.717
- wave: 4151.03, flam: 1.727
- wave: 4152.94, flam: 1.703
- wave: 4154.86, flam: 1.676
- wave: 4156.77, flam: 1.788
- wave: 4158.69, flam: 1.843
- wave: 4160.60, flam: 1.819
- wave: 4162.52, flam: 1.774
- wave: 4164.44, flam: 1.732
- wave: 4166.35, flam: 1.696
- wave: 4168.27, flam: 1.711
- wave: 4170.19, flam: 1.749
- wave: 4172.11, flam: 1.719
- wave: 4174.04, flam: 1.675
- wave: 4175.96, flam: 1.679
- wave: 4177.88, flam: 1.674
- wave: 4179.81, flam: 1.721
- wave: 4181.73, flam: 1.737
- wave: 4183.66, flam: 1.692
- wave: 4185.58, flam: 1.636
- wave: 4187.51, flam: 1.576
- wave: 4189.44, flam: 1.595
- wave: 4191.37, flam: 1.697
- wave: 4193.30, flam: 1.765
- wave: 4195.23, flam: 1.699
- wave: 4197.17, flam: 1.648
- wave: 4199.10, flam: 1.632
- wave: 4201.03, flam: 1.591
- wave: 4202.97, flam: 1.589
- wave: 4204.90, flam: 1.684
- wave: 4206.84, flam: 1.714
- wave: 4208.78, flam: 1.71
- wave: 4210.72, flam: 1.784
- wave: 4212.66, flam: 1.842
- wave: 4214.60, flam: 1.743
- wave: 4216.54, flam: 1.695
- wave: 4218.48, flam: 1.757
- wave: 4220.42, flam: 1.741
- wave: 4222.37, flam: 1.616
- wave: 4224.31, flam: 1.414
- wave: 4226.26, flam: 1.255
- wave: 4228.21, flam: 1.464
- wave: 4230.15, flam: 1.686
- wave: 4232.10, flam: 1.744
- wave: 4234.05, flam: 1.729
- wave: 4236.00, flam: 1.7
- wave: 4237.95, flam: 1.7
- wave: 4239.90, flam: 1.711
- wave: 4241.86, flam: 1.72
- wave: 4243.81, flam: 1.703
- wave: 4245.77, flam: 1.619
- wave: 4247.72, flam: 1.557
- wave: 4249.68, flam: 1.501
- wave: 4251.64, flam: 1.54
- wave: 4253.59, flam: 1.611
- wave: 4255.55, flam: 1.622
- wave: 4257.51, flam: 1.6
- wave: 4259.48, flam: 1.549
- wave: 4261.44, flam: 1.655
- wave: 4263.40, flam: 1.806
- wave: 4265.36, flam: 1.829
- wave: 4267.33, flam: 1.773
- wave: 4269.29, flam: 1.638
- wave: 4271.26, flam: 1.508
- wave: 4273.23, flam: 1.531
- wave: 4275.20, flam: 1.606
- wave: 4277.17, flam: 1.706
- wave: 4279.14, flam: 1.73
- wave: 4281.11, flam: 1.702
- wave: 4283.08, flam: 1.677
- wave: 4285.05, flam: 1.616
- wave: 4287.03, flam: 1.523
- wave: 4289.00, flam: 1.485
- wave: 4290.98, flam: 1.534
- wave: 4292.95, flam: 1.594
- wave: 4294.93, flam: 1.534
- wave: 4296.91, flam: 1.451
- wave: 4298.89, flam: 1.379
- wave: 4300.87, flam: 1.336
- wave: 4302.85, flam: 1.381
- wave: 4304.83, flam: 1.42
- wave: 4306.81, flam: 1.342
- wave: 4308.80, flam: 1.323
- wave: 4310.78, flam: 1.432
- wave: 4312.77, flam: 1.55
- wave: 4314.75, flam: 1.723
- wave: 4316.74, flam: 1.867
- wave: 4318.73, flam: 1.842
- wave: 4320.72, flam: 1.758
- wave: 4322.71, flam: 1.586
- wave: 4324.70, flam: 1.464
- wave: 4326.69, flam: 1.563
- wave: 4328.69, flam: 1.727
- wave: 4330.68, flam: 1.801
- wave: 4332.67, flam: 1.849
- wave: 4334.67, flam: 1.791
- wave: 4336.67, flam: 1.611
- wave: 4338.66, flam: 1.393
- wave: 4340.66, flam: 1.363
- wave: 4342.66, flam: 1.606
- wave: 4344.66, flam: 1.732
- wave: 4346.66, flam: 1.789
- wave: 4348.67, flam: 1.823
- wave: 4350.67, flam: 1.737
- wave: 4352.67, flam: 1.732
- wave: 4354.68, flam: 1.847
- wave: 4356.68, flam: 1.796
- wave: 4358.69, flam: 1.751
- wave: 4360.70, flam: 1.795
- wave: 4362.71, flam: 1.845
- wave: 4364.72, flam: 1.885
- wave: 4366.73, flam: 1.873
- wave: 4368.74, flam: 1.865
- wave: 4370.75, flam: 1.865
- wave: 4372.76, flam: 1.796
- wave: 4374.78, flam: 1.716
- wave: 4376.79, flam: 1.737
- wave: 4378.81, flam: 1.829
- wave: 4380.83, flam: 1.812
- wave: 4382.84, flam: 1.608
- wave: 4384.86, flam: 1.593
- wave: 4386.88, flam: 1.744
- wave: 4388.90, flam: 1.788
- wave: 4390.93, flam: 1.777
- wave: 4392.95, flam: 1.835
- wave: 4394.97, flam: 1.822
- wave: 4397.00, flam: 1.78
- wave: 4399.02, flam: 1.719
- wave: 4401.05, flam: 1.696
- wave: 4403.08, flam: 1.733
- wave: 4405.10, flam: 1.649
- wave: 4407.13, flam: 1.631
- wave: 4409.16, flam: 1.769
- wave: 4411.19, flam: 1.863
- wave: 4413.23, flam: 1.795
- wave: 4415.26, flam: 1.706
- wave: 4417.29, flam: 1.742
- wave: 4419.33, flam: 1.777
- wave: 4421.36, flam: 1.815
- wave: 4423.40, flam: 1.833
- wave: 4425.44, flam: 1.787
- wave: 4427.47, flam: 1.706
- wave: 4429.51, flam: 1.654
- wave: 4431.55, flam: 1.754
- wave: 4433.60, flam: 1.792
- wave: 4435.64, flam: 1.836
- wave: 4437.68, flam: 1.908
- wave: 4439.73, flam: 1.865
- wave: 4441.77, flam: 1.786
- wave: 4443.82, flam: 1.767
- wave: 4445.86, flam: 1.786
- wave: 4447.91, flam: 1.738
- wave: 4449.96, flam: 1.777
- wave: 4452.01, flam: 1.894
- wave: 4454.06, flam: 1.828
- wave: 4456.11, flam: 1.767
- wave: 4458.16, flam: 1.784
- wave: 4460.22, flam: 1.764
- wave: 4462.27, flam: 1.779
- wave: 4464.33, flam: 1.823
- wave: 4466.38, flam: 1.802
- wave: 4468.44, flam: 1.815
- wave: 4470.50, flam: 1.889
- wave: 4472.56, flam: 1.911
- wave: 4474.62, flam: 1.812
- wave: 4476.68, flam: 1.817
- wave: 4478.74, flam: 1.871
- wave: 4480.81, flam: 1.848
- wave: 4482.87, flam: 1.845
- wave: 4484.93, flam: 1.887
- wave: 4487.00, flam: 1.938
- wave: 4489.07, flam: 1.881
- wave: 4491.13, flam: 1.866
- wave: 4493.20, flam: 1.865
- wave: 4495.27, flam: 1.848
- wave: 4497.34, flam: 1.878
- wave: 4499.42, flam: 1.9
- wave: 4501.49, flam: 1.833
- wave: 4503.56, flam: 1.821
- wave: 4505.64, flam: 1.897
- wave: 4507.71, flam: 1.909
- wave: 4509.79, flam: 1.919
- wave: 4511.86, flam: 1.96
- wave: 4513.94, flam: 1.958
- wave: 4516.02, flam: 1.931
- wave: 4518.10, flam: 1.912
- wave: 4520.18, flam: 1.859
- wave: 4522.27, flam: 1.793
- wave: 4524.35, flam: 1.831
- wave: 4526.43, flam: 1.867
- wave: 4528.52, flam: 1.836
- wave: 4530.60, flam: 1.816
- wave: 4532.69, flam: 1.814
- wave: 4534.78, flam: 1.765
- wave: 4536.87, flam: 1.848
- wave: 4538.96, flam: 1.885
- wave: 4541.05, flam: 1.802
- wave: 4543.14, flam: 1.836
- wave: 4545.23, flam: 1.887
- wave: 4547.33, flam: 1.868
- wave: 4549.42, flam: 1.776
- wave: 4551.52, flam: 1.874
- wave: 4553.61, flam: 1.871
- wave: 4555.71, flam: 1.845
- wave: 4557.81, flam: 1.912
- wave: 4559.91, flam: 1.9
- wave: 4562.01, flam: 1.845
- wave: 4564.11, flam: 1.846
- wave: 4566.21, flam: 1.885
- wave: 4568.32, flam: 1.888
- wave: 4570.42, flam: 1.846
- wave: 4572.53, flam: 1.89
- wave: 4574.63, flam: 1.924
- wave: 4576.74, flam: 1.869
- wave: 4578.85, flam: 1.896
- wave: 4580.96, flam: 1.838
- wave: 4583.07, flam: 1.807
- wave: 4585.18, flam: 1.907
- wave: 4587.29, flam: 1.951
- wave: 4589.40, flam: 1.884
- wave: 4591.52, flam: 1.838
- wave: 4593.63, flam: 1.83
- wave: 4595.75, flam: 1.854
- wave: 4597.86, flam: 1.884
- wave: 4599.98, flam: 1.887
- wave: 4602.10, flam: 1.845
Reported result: 1.8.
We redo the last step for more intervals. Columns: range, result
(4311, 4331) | 1.67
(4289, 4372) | 1.65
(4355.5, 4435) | 1.77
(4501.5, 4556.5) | 1.86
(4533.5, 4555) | 1.84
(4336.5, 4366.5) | 1.72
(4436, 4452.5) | 1.81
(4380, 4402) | 1.74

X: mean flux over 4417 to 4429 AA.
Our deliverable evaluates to 1.77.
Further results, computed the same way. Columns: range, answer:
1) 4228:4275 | 1.65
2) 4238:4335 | 1.61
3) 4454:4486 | 1.83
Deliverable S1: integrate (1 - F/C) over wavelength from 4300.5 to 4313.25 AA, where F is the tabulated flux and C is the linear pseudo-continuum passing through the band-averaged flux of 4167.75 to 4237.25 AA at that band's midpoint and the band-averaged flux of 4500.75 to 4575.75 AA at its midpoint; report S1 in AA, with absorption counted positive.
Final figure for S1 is 2.5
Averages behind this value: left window 1.67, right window 1.87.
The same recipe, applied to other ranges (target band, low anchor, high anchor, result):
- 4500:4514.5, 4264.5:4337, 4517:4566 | -0.68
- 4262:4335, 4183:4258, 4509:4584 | 4.14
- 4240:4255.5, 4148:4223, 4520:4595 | 1.05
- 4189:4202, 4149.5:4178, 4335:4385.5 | 0.52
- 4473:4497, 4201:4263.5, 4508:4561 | -0.47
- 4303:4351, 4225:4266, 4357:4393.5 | 2.89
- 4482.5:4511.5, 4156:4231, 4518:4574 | -0.84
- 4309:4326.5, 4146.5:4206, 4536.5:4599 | 1.26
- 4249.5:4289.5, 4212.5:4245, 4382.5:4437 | 1.04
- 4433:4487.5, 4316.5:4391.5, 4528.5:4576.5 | -0.82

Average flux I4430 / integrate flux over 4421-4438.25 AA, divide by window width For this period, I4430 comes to 1.78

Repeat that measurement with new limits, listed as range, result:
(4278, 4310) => 1.5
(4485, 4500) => 1.88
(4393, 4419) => 1.75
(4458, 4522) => 1.87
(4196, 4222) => 1.7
